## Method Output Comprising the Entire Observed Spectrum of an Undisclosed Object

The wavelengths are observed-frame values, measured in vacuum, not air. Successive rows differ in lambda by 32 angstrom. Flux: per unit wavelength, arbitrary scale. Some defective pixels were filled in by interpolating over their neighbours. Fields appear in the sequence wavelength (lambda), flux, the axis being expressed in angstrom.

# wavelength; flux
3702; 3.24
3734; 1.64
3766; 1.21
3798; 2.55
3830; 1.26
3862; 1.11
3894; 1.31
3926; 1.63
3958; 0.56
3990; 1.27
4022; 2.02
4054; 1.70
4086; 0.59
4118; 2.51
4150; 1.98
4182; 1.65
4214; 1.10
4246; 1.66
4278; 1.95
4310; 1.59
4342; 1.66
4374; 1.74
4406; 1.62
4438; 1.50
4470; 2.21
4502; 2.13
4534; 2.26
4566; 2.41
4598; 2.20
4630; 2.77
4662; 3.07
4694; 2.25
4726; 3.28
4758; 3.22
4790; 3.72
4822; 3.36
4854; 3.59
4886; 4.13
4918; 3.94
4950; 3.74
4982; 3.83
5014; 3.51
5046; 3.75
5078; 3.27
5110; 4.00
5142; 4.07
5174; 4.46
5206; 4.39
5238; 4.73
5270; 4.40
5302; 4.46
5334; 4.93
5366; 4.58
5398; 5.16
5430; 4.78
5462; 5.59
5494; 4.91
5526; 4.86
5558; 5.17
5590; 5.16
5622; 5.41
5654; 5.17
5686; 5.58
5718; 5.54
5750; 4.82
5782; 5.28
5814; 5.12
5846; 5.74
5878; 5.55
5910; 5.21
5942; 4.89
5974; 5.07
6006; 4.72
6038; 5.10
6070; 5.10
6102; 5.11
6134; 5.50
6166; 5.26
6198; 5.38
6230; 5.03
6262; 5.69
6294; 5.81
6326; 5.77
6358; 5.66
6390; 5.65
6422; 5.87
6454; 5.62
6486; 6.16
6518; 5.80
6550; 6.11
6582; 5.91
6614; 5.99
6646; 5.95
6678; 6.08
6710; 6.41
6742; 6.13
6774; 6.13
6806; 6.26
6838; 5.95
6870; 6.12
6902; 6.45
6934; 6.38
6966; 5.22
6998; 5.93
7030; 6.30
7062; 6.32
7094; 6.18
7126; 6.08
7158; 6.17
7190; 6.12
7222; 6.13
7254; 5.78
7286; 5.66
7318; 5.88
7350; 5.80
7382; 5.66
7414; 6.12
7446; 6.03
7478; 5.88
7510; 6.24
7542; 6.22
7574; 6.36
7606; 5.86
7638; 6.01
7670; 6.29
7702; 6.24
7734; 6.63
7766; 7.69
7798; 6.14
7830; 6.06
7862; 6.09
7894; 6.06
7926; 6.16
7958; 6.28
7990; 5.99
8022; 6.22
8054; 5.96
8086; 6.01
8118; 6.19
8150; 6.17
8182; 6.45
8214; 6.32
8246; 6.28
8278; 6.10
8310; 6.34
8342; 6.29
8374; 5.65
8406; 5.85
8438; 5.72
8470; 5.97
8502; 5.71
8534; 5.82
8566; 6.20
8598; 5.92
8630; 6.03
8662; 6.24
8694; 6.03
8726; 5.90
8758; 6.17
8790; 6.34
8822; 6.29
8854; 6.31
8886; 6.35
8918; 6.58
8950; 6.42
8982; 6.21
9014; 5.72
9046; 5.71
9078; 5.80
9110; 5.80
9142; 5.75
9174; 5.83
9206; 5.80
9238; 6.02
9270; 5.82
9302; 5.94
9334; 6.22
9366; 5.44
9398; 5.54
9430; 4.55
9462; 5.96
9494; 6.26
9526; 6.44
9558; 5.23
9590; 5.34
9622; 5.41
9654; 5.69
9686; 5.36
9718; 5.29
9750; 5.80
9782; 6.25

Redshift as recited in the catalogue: 0.181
